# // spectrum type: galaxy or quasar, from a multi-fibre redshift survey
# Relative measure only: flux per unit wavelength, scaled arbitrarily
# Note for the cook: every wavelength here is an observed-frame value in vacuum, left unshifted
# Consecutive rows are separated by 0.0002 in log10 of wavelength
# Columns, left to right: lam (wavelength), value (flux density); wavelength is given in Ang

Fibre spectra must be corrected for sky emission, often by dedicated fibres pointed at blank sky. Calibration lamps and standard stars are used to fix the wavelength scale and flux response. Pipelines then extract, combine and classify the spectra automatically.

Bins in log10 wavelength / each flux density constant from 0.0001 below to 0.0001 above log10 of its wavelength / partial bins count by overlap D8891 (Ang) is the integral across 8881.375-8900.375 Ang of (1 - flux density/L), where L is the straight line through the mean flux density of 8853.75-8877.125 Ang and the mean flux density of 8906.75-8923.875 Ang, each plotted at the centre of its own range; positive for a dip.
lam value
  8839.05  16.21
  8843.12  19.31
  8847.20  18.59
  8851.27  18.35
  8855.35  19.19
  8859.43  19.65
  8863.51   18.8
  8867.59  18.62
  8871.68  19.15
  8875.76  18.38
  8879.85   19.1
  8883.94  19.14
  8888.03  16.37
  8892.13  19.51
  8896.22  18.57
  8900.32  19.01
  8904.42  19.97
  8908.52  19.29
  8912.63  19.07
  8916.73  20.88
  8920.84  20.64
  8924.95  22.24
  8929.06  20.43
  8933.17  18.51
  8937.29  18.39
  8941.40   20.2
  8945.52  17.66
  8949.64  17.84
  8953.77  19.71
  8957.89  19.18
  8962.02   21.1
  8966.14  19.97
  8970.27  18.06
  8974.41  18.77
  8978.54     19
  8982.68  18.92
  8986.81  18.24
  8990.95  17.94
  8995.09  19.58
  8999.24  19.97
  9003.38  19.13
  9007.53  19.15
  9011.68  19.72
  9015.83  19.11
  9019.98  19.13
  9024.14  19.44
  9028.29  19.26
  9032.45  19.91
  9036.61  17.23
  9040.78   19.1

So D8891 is 1.0 Ang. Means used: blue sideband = 19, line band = 18.5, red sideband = 20.1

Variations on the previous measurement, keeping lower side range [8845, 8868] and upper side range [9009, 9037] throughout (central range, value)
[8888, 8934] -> -1.7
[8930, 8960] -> 0.3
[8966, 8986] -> 0.3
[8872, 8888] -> 0.3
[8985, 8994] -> 0.4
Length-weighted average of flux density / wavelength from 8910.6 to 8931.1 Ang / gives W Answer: 20.7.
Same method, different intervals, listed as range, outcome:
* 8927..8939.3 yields 19.1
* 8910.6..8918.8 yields 20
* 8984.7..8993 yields 18.1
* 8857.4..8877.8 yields 18.9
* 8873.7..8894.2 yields 18.5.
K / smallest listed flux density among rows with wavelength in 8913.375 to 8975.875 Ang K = 17.66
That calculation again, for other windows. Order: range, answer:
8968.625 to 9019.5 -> 17.94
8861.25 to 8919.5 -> 16.37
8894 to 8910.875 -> 18.57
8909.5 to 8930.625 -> 19.07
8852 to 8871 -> 18.62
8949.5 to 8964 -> 17.84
